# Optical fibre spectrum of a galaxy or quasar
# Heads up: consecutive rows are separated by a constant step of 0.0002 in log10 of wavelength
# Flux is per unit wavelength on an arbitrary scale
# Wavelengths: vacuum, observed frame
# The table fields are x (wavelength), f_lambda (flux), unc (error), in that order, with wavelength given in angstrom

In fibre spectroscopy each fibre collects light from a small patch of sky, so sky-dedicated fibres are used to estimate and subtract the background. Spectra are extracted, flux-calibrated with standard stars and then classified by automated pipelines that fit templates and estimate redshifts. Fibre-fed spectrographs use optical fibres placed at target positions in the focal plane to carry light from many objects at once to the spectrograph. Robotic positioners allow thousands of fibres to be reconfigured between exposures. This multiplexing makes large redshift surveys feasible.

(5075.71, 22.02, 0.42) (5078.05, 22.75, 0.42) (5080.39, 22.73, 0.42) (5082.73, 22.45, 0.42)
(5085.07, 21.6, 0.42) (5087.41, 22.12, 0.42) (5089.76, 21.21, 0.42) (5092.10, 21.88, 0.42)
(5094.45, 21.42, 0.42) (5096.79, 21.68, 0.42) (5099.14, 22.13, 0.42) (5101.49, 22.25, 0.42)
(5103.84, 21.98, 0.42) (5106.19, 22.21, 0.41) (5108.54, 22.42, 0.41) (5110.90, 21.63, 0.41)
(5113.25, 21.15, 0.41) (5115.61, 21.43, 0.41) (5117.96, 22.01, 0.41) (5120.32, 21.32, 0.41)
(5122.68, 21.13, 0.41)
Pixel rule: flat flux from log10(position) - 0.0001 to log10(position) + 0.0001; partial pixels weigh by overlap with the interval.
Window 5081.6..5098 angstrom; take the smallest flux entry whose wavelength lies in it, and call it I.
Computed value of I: 21.21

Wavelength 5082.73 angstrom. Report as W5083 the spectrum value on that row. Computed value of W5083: 22.45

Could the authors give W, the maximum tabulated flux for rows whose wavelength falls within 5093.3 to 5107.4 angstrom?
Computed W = 22.25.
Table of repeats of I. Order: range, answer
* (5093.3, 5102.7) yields 21.42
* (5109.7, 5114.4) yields 21.15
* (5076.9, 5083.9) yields 22.45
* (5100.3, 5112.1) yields 21.63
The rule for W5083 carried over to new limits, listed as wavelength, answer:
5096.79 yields 21.68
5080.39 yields 22.73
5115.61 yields 21.43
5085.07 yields 21.6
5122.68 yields 21.13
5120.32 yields 21.32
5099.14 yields 22.13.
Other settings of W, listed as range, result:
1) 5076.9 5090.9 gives 22.75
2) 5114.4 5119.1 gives 22.01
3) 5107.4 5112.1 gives 22.42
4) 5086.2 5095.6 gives 22.12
